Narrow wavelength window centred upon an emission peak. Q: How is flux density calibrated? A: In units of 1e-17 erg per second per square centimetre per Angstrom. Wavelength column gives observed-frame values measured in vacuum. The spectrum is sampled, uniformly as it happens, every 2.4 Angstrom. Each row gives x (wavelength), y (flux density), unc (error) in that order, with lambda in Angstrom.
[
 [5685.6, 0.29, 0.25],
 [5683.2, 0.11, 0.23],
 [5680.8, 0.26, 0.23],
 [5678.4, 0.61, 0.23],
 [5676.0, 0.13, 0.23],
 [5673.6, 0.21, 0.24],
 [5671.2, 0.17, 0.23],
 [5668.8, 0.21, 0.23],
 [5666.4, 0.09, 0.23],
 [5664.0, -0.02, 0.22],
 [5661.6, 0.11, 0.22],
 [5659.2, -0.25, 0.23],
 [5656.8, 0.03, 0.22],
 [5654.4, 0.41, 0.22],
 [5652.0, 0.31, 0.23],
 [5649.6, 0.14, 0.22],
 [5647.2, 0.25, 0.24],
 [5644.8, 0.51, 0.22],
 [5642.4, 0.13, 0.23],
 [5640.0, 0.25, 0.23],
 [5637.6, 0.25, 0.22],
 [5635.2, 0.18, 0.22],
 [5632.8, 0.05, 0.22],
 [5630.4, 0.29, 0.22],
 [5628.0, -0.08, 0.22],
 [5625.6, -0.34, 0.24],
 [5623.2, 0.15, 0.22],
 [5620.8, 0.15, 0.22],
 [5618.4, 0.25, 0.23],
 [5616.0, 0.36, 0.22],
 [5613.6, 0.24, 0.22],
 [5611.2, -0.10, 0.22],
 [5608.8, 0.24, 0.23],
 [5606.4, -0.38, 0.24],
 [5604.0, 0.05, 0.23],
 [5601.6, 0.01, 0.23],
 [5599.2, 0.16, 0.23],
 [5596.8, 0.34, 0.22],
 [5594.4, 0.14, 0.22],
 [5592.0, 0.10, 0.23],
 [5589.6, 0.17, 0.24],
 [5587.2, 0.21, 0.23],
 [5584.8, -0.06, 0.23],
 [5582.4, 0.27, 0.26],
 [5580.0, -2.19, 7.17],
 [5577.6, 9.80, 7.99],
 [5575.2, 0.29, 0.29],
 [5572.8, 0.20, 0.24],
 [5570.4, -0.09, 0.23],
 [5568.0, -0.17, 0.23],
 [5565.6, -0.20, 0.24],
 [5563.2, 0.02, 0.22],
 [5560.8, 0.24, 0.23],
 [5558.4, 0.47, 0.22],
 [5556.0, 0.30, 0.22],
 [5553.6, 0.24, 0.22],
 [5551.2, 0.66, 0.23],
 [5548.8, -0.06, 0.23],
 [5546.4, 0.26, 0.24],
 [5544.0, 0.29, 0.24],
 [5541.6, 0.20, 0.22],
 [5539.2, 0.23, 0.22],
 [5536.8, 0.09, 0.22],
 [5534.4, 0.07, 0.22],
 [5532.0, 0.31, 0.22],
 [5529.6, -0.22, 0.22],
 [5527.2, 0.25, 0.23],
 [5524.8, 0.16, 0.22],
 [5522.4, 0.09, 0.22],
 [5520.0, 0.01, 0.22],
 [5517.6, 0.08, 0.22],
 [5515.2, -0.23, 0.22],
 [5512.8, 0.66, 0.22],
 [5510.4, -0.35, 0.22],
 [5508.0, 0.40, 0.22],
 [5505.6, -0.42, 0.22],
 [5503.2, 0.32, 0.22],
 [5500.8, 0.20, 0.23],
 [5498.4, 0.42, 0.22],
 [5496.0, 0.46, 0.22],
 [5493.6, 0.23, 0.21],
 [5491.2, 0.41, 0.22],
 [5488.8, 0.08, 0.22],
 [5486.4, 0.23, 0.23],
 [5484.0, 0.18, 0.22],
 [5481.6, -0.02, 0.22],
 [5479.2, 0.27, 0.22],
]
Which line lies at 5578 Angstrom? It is Mg II 2798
